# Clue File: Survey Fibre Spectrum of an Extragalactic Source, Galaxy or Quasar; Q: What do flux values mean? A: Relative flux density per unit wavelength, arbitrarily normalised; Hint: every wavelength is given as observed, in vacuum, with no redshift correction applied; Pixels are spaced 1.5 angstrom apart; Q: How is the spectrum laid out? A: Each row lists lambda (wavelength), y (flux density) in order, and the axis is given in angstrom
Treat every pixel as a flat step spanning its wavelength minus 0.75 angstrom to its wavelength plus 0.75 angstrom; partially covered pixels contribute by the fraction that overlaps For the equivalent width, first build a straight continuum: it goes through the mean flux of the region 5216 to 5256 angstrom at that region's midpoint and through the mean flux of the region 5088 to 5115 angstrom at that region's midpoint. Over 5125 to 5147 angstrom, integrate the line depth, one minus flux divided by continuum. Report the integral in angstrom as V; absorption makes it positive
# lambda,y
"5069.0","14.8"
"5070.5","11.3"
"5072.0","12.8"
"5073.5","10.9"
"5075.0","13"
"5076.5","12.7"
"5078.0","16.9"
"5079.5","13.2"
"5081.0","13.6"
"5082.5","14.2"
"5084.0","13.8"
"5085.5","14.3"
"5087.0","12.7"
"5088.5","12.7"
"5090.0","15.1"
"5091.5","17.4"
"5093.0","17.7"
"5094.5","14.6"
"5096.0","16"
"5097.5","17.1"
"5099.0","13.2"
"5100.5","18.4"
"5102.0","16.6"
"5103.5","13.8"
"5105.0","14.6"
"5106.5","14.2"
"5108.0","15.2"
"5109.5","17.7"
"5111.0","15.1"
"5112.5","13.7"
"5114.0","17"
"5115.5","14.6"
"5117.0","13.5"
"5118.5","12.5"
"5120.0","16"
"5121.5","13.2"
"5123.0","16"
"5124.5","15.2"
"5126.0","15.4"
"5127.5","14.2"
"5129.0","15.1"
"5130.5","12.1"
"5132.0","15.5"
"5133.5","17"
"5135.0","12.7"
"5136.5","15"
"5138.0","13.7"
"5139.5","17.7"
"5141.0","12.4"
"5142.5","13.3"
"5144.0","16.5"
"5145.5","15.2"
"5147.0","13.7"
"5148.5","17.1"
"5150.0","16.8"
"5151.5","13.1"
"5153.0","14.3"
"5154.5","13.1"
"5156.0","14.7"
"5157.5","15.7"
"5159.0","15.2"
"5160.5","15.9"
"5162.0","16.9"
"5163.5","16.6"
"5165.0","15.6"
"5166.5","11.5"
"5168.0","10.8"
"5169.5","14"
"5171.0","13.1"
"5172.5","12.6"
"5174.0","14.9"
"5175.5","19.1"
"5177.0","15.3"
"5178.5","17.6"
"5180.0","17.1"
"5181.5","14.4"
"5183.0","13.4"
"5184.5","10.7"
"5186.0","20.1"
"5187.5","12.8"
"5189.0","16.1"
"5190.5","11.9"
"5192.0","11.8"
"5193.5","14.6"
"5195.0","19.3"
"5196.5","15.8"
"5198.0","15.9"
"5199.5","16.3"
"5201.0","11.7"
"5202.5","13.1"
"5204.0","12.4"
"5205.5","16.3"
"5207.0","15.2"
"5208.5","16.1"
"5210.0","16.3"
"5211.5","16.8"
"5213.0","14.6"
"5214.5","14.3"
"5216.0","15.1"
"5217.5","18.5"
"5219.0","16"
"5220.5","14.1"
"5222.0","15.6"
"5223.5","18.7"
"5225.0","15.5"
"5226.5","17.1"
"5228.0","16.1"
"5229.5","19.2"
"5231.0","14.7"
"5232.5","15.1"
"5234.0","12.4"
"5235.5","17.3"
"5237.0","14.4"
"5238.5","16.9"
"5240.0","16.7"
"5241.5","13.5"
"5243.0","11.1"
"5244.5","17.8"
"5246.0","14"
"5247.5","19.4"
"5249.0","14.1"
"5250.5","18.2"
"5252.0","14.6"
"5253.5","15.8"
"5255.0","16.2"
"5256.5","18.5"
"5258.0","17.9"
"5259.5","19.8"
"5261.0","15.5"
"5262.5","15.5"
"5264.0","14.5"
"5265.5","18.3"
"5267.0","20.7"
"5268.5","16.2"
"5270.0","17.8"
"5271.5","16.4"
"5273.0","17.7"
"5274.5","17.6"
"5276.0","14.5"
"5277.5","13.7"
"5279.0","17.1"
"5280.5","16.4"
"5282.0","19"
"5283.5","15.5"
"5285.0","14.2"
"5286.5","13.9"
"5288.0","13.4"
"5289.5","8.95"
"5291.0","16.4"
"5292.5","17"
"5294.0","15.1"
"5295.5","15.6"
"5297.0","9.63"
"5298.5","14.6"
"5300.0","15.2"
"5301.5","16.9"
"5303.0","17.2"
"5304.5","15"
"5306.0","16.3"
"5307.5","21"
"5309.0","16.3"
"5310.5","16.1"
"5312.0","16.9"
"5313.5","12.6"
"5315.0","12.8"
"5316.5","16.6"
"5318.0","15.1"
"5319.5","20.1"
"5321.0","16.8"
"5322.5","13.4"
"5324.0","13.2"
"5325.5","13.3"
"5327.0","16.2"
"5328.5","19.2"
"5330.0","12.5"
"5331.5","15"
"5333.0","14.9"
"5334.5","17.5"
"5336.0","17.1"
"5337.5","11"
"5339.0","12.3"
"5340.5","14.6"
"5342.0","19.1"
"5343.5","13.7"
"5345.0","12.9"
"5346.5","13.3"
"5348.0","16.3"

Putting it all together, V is 1.4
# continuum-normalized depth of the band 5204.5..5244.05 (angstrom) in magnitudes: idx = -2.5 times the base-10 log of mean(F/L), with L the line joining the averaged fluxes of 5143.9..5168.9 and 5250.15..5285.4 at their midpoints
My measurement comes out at 0.02 mag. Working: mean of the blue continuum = 14.8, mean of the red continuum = 16.7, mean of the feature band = 15.7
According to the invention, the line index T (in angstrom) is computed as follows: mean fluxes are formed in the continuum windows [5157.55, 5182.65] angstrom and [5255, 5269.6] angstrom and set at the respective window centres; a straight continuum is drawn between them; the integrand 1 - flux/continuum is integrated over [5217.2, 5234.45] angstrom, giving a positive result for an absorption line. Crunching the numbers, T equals 0.4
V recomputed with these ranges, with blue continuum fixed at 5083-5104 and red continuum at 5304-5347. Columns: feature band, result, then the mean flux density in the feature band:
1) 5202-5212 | 0.1 angstrom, 15.2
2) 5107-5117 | -0.1 angstrom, 15.4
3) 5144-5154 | 0.1 angstrom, 15.1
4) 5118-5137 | 0.8 angstrom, 14.6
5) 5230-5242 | 0.1 angstrom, 15.2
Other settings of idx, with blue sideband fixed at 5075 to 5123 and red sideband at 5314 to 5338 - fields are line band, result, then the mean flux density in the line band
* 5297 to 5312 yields -0.06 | 16.2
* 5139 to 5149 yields 0.00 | 15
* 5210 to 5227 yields -0.06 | 16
